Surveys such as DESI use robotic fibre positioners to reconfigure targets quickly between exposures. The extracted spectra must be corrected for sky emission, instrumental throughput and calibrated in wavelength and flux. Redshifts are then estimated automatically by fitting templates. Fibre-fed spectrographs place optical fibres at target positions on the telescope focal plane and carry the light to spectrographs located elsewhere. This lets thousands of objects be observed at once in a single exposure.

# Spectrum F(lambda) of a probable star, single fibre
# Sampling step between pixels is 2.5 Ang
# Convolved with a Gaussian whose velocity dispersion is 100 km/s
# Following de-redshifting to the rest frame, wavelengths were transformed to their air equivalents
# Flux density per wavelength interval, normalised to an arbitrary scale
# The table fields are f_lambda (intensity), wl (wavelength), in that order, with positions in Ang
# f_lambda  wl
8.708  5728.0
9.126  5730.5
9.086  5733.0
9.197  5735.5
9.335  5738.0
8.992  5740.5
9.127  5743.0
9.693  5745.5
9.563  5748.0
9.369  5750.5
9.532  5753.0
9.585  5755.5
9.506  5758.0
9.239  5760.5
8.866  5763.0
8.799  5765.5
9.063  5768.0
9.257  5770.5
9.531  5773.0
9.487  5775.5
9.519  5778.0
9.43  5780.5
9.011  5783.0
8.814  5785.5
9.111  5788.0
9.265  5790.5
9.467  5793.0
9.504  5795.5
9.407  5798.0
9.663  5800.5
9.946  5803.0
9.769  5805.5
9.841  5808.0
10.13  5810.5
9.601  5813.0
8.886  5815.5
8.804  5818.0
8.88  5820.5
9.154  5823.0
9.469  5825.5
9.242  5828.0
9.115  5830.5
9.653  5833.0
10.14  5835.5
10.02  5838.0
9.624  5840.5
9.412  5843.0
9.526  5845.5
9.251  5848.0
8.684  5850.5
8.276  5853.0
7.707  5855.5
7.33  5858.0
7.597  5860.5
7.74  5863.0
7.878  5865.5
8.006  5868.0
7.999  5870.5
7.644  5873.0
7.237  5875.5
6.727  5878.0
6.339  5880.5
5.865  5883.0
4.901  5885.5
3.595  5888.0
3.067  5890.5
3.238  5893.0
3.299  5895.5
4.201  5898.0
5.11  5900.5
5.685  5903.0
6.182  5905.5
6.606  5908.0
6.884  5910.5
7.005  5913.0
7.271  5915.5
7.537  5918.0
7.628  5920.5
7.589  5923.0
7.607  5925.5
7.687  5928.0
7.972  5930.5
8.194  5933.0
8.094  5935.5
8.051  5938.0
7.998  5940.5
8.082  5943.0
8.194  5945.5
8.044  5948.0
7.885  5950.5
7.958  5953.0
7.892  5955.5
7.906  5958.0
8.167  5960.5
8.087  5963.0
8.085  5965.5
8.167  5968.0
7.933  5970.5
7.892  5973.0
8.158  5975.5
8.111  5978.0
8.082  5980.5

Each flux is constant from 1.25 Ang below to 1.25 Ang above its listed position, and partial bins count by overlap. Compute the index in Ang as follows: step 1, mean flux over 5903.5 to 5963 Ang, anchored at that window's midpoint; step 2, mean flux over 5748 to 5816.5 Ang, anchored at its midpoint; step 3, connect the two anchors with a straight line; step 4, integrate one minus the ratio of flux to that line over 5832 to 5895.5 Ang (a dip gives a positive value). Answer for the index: 8.2 Ang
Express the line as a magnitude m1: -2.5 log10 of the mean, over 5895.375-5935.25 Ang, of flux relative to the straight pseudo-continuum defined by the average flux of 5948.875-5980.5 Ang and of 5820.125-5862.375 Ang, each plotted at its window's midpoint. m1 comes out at 0.231 mag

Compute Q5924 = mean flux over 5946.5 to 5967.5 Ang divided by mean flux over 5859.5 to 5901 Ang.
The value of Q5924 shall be 1.4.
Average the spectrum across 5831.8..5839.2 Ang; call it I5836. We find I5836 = 9.94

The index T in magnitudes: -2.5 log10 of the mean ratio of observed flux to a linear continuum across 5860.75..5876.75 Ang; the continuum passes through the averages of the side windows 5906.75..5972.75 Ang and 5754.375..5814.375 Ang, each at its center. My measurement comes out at 0.11 mag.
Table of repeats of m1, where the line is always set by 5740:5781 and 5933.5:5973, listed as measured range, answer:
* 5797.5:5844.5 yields -0.07 mag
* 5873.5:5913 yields 0.49 mag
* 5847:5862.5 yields 0.08 mag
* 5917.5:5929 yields 0.09 mag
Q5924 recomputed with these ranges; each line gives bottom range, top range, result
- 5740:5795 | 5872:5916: 0.60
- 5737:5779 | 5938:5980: 0.86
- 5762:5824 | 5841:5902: 0.72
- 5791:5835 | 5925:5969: 0.85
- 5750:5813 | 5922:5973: 0.85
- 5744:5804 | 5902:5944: 0.79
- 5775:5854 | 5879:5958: 0.71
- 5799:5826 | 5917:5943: 0.83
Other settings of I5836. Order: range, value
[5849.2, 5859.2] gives 8.01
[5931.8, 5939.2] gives 8.11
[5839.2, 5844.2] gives 9.52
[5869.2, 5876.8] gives 7.62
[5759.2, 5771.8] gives 9.05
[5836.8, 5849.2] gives 9.57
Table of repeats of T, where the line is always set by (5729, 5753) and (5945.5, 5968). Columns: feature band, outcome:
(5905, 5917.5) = 0.20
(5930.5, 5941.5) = 0.01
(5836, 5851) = -0.10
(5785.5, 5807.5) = -0.06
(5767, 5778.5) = -0.03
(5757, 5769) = 0.01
